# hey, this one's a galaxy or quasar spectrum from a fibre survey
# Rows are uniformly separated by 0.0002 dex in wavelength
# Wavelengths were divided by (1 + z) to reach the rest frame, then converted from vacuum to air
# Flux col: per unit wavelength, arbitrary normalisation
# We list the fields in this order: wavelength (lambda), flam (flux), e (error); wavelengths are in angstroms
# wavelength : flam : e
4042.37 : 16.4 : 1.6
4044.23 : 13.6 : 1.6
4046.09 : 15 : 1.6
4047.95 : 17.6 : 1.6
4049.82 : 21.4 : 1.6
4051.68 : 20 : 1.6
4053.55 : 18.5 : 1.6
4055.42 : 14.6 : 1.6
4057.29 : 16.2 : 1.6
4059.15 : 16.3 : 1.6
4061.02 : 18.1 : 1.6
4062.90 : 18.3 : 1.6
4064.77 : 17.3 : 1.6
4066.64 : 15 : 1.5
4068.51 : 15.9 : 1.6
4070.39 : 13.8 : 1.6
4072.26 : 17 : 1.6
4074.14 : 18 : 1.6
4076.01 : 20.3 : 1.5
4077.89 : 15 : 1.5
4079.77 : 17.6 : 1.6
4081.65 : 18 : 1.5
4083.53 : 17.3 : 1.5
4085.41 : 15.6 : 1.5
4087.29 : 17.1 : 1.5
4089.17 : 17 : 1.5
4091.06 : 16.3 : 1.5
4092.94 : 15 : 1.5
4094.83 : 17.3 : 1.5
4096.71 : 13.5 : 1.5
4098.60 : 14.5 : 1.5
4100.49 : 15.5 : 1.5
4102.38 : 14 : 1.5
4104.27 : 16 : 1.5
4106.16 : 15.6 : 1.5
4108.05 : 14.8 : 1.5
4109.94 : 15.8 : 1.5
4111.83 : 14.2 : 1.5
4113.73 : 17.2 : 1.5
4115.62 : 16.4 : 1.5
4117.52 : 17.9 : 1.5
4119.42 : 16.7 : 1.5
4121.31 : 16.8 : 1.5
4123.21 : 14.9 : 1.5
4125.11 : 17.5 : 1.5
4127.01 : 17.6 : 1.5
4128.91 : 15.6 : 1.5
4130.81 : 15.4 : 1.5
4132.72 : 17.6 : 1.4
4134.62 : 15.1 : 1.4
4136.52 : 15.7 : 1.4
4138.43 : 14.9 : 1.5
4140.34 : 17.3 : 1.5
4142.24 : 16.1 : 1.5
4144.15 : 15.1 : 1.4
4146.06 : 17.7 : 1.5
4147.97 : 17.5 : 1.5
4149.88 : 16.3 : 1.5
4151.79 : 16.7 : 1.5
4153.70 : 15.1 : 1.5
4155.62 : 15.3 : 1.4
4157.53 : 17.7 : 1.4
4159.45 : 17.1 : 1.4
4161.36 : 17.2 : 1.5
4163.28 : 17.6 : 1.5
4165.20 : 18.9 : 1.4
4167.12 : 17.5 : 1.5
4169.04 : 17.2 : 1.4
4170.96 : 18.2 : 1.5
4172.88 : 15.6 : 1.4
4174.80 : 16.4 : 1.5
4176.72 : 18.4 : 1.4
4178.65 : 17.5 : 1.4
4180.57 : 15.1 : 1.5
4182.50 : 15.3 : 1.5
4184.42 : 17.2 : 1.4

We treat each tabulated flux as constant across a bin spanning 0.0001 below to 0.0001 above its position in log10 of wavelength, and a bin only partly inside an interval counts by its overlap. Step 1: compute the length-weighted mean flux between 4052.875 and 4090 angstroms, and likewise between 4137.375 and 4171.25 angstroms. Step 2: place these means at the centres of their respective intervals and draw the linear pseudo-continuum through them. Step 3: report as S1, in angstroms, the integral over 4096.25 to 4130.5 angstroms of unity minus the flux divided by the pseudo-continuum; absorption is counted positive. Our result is 2.0 angstroms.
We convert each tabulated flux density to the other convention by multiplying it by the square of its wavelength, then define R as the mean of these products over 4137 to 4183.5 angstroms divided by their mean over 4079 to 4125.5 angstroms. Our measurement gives 1.07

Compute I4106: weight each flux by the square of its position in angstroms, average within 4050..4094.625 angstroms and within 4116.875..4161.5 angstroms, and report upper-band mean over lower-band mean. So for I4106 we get 1.00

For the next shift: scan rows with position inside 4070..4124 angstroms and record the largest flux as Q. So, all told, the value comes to 20.3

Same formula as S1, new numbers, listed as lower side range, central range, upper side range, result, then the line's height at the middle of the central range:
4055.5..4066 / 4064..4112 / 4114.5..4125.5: 2.2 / 16.8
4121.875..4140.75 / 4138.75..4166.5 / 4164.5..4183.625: -0.4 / 16.6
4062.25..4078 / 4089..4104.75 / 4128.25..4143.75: 1.0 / 16.5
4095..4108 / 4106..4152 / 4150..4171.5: -0.9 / 16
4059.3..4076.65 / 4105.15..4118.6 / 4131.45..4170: 0.7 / 16.8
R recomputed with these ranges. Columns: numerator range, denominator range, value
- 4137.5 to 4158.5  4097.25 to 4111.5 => 1.11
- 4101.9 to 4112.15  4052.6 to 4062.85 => 0.92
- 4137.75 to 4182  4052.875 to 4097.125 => 1.05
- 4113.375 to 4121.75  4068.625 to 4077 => 1.01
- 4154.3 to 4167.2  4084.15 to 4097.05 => 1.11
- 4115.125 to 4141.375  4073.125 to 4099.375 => 1.01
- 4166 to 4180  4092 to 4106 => 1.18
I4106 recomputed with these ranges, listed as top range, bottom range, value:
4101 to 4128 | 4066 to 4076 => 1.00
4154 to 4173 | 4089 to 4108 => 1.16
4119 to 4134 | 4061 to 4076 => 1.01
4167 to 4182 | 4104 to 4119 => 1.09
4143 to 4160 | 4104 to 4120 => 1.05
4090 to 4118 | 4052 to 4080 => 0.94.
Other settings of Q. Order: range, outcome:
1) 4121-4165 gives 17.7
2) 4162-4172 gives 18.9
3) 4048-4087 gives 21.4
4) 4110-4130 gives 17.9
